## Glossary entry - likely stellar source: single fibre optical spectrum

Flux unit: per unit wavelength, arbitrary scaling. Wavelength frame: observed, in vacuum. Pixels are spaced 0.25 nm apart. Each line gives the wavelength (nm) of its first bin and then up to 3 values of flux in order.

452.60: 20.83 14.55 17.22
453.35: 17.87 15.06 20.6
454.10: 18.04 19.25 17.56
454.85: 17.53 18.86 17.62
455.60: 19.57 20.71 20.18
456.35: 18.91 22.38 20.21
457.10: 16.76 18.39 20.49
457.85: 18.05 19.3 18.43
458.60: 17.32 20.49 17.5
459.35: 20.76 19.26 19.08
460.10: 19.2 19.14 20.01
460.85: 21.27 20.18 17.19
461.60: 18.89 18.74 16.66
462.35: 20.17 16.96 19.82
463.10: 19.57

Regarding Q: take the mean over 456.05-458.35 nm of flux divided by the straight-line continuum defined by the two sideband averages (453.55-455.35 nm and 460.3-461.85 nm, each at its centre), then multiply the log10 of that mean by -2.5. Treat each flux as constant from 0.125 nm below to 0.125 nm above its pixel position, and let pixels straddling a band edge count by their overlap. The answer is -0.04 mag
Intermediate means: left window 18.2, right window 19.4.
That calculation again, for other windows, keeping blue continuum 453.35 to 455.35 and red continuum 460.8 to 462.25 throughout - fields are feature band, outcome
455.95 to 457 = -0.12 mag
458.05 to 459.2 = -0.01 mag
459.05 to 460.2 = -0.04 mag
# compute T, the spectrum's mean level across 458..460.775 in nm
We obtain 19.2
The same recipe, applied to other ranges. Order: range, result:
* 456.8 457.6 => 18.6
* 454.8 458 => 19.2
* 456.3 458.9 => 19.1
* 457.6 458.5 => 18.8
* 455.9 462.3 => 19.2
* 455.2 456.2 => 19.5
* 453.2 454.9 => 18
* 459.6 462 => 19.3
